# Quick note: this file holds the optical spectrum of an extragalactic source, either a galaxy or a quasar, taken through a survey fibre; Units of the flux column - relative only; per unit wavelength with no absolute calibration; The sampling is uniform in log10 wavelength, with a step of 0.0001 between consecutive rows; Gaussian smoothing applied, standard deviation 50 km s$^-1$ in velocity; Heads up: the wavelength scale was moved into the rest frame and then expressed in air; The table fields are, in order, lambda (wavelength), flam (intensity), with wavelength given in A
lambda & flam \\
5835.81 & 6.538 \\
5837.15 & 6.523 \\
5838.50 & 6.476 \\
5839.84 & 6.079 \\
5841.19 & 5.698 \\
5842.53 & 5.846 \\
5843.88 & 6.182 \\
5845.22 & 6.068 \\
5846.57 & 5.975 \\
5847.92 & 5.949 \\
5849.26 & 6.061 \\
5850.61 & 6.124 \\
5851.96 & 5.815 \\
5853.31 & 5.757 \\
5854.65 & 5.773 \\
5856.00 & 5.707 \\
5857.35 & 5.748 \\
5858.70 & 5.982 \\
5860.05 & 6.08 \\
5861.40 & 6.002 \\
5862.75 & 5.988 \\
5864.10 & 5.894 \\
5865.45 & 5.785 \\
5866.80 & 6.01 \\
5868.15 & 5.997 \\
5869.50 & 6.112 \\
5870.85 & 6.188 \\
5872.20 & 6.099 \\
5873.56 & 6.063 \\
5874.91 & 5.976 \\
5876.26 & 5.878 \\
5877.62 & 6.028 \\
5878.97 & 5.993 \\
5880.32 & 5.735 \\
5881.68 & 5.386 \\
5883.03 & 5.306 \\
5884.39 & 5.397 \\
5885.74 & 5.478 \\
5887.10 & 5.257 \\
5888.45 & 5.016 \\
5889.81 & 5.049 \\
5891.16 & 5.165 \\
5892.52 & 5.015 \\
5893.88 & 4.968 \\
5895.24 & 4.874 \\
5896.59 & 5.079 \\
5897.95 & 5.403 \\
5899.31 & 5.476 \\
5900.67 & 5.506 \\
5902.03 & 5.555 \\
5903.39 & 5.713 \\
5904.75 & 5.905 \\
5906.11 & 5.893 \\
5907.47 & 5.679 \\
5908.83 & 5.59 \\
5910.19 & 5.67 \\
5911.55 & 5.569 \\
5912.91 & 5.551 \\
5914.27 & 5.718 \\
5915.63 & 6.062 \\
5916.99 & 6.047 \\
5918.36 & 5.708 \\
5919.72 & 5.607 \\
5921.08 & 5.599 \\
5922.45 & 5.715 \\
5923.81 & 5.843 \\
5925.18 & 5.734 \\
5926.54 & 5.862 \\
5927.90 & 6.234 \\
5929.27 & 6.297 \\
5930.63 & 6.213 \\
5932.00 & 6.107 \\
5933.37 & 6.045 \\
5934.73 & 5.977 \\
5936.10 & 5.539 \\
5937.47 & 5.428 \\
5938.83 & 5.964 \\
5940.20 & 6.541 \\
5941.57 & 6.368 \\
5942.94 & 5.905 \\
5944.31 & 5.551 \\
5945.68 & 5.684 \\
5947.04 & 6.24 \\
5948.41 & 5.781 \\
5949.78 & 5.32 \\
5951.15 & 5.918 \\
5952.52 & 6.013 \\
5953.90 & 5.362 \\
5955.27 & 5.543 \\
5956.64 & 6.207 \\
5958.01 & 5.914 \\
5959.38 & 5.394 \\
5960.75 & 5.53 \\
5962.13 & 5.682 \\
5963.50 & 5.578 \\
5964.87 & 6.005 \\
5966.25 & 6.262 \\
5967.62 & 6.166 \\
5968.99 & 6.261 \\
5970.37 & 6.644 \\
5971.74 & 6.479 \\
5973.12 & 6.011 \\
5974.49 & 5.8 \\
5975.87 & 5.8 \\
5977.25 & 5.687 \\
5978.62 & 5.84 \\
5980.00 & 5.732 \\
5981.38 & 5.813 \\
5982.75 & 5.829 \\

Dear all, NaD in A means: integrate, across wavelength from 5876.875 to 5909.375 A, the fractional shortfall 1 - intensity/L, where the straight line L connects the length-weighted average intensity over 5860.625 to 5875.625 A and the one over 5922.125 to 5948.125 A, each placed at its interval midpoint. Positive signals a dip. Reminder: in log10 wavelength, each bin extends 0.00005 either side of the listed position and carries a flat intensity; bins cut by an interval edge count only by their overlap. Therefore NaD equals 3.0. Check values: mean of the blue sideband 6.01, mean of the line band 5.44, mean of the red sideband 5.96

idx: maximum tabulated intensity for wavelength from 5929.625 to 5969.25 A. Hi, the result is 6.541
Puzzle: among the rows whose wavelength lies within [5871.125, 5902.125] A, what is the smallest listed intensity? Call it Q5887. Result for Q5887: 4.874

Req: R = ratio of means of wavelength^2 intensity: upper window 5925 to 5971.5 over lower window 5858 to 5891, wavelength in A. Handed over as 1.1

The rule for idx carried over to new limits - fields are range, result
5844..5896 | 6.188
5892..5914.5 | 5.905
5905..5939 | 6.297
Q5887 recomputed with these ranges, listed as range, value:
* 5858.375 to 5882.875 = 5.386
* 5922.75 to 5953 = 5.32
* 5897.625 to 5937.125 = 5.403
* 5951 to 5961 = 5.362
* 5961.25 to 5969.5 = 5.578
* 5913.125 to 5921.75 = 5.599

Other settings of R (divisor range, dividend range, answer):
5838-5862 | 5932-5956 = 1.01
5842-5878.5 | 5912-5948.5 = 1.01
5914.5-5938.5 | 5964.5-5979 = 1.05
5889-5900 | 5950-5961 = 1.14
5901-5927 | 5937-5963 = 1.03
